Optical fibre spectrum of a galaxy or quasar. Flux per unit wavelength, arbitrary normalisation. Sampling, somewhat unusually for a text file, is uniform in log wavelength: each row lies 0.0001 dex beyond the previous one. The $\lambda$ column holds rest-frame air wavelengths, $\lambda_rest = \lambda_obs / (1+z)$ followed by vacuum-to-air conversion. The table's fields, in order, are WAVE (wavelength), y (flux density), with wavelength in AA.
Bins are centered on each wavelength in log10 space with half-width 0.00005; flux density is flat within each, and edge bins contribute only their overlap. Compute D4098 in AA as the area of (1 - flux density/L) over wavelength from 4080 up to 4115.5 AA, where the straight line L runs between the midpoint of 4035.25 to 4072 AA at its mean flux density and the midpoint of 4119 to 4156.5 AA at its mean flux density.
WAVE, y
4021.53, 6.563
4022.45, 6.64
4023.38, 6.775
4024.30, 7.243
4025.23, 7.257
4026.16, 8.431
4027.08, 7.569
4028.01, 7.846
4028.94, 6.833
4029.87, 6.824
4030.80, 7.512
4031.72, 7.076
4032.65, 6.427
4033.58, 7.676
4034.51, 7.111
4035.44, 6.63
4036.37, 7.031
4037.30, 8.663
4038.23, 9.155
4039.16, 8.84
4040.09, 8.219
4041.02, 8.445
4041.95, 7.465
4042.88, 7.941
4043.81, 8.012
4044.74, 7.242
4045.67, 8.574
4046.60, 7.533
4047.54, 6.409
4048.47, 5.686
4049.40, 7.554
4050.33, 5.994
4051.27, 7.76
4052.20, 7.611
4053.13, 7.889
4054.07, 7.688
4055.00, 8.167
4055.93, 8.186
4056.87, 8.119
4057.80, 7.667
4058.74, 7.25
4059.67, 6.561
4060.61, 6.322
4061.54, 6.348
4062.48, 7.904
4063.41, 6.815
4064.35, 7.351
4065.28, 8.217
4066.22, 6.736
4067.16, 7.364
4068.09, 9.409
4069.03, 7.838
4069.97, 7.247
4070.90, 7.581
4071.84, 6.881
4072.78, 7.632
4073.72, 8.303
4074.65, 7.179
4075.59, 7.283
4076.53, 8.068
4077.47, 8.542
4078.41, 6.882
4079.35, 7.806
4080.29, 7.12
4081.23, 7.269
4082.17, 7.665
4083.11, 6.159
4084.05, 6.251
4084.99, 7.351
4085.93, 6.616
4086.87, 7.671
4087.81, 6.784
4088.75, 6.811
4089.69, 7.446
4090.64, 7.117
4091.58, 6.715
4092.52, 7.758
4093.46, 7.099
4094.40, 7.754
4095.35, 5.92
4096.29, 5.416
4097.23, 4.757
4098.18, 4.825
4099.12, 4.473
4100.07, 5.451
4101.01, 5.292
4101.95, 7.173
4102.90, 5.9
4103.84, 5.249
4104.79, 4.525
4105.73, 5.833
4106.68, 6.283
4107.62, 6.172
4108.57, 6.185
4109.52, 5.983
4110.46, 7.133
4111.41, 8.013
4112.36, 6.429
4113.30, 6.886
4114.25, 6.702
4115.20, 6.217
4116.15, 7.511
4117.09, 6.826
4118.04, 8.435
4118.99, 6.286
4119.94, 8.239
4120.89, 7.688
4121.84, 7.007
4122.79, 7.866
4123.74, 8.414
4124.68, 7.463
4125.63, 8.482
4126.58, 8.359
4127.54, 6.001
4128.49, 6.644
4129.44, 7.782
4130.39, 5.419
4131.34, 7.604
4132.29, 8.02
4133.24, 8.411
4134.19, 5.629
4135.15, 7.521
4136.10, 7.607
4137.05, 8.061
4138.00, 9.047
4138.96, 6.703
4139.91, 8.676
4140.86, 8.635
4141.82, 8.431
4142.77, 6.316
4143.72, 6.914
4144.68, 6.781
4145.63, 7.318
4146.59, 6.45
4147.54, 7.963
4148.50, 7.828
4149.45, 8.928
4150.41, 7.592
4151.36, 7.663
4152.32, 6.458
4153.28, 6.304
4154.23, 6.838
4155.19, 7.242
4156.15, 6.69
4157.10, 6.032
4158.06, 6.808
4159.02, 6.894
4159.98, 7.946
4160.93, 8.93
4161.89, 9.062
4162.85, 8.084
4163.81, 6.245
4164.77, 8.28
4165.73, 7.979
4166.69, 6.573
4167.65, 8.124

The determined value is 5.10 AA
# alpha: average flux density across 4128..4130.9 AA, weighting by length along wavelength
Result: 6.63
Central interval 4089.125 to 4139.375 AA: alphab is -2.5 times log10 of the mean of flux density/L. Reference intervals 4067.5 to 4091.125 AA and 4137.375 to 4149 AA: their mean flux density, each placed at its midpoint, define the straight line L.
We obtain 0.10 mag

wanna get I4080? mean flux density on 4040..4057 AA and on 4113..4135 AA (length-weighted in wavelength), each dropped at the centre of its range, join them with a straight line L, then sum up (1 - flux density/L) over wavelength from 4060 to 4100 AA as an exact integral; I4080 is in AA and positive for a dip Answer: 2.3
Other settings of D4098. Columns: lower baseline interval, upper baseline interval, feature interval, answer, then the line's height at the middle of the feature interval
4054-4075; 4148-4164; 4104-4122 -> 1.8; 7.46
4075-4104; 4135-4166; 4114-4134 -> -0.6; 7.15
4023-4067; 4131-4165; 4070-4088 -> 0.3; 7.47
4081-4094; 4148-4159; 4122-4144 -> -1.4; 7.1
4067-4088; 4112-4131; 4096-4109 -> 3.2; 7.33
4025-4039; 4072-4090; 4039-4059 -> -0.5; 7.43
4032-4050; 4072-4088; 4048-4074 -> 0.1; 7.46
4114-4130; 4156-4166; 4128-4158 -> 0.6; 7.49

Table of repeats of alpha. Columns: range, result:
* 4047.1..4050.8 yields 6.42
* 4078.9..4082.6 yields 7.46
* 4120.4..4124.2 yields 7.74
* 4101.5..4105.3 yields 5.7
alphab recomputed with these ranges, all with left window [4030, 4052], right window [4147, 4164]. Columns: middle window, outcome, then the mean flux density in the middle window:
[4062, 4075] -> -0.02 mag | 7.61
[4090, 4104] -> 0.22 mag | 6.09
